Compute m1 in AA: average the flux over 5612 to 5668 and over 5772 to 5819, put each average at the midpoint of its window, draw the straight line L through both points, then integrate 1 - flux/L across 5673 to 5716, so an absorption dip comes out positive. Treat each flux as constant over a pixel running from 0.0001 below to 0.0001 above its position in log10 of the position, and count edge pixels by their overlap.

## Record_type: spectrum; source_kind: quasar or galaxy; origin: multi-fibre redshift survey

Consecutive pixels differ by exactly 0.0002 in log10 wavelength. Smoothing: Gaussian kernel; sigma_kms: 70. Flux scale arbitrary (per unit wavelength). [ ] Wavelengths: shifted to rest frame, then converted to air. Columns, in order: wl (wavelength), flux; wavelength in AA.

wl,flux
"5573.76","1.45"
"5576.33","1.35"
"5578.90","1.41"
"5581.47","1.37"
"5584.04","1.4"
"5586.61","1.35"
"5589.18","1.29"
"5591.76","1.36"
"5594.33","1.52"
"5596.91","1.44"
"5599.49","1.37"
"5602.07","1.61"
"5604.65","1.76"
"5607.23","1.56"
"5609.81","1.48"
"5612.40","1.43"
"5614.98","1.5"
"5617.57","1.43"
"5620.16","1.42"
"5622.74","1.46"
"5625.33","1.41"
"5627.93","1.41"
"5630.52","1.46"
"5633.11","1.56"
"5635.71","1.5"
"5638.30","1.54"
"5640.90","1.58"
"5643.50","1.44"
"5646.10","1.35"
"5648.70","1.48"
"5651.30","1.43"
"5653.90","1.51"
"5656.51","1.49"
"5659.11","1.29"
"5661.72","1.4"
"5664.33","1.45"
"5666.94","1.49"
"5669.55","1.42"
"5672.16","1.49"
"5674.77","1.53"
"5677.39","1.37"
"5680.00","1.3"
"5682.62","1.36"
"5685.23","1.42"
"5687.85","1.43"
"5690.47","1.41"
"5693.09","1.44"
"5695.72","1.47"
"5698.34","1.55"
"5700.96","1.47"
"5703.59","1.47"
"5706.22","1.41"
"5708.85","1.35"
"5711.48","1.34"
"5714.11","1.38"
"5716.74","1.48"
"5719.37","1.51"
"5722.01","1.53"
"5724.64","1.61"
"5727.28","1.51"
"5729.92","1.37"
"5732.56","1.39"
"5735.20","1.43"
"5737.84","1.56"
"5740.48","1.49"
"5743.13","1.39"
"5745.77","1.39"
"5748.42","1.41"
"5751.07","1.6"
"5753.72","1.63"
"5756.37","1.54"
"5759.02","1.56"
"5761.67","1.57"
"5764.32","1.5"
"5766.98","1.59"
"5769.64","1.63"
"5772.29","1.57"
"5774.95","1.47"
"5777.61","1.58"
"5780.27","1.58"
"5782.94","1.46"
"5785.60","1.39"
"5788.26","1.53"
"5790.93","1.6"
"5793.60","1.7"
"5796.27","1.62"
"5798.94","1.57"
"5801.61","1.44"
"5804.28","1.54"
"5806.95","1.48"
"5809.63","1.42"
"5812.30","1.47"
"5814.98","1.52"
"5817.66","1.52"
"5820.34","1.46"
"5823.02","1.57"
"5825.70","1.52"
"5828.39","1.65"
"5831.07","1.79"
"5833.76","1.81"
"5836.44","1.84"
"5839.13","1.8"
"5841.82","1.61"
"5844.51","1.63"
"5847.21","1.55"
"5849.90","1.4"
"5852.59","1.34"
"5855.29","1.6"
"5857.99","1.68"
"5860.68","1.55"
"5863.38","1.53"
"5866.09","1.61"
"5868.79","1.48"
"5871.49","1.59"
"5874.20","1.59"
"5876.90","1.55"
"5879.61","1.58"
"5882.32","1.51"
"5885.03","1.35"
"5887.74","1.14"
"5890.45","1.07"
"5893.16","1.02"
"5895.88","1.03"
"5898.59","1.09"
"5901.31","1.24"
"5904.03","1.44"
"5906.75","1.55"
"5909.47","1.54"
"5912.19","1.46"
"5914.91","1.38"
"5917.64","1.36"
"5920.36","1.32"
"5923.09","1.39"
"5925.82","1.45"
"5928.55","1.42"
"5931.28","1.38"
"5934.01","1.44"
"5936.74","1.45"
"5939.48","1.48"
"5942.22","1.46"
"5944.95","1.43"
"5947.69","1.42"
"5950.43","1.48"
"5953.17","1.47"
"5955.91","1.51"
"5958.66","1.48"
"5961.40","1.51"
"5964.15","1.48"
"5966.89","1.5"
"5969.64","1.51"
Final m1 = 1.7 AA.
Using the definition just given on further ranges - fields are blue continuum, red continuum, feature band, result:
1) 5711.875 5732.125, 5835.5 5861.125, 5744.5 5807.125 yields -0.59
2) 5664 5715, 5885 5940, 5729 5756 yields -1.26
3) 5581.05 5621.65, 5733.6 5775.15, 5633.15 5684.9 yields 1.26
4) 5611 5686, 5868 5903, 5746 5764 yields -1.91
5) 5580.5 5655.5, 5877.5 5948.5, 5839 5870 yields -3.88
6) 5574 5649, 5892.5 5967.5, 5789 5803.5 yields -1.60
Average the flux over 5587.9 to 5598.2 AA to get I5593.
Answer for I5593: 1.4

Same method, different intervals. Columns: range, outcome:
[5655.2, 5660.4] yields 1.39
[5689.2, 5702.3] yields 1.47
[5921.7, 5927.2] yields 1.42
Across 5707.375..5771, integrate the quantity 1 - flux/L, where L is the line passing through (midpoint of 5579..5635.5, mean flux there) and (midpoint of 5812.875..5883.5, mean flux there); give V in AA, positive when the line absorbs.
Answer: 1.6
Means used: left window 1.46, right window 1.59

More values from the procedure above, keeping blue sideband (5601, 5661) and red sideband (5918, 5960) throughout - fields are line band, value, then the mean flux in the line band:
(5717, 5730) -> -0.43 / 1.52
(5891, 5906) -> 2.78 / 1.17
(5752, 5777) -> -1.73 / 1.56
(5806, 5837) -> -2.75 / 1.58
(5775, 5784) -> -0.45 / 1.53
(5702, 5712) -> 0.49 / 1.4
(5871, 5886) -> -0.87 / 1.53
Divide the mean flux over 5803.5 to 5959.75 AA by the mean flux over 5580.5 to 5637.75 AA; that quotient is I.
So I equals 1.01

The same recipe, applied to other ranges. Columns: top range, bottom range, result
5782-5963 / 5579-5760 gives 1.02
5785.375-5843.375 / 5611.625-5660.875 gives 1.09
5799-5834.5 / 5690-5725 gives 1.06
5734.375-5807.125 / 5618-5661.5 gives 1.05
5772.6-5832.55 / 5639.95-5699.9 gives 1.07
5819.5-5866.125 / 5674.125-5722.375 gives 1.13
